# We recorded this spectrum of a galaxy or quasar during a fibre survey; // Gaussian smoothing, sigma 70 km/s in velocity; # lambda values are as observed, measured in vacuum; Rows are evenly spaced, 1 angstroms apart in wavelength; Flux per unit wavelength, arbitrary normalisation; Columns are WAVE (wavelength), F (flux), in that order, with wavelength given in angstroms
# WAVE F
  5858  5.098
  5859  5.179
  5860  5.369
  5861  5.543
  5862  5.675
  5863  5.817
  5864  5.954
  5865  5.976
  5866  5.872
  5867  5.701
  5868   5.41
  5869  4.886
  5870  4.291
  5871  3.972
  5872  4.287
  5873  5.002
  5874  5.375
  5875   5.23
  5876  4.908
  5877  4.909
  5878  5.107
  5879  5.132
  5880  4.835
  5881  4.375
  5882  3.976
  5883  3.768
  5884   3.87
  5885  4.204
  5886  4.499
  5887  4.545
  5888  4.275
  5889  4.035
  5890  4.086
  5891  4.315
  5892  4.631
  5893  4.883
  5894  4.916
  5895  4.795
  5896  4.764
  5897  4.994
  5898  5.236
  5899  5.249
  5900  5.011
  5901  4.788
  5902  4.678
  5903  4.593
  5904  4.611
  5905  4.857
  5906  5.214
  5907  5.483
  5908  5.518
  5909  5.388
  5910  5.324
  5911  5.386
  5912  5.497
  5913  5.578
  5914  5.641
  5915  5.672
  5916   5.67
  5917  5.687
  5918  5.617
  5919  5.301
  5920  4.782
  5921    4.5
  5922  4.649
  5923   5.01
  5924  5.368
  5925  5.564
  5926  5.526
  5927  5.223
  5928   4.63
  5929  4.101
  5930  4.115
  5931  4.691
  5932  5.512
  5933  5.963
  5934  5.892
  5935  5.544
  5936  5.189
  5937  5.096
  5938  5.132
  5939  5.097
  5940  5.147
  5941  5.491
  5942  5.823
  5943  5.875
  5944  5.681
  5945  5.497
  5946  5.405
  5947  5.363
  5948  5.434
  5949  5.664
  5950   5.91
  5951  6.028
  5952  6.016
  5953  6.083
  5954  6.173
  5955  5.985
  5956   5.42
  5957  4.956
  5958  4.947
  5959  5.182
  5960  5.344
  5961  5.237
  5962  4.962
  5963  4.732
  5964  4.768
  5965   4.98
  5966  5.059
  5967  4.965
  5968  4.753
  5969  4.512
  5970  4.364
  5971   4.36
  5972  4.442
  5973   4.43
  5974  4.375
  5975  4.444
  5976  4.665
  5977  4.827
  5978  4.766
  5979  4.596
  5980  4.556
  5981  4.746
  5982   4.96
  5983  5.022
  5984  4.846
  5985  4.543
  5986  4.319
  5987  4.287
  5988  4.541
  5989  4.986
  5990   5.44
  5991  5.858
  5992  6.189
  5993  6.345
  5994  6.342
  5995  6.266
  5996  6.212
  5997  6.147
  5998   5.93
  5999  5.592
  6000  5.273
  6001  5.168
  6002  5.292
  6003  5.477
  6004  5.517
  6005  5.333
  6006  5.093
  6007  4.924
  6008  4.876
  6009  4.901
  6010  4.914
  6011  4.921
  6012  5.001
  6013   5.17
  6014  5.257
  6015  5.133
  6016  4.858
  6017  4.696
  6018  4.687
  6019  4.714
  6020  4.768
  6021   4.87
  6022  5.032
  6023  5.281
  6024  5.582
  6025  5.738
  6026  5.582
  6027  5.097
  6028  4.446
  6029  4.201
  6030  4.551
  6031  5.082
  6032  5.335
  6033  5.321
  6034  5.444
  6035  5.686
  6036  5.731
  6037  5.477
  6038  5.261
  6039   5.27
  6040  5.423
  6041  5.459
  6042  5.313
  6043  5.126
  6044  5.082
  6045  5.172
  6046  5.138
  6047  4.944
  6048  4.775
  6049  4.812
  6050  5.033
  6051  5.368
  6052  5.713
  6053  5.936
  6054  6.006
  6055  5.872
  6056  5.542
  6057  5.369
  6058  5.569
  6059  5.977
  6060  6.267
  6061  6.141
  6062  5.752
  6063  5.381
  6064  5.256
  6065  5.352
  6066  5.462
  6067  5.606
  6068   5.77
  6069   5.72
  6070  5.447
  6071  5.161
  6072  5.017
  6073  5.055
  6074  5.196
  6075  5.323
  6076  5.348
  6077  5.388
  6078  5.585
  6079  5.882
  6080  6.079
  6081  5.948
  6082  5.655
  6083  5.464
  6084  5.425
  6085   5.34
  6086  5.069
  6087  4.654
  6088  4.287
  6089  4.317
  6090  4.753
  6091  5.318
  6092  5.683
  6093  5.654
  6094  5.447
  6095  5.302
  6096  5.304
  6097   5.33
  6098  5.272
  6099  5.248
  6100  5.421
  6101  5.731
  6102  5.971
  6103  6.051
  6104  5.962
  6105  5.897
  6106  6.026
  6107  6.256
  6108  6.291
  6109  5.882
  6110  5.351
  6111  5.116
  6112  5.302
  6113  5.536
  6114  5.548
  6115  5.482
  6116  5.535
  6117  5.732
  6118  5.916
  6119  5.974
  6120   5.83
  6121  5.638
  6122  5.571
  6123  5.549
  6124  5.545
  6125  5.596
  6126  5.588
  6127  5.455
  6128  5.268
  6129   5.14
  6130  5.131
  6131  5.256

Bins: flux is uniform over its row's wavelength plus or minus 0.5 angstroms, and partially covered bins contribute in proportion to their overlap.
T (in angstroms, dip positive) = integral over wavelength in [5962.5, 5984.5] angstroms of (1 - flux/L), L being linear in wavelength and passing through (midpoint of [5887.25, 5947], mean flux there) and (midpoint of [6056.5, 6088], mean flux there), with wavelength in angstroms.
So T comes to 2.4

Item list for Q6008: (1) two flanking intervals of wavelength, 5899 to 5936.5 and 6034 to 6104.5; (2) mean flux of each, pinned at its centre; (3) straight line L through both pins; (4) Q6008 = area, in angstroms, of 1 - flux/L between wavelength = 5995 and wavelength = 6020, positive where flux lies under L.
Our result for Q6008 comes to 0.5 angstroms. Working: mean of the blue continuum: 5.18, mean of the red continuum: 5.43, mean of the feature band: 5.22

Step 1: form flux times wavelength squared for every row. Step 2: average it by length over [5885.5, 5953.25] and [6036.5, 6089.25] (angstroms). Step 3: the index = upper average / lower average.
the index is 1.10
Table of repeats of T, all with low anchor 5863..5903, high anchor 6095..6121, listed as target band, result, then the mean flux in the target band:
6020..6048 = 1.0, 5.19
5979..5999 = -0.5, 5.33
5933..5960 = -2.7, 5.54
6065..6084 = 0.1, 5.5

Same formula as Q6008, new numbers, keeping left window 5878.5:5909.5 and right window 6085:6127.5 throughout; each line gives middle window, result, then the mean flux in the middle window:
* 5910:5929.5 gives -1.80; 5.23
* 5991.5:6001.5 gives -1.69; 5.95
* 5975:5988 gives 0.95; 4.66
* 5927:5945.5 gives -1.49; 5.25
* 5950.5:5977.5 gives -0.42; 5.04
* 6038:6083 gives -1.14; 5.47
